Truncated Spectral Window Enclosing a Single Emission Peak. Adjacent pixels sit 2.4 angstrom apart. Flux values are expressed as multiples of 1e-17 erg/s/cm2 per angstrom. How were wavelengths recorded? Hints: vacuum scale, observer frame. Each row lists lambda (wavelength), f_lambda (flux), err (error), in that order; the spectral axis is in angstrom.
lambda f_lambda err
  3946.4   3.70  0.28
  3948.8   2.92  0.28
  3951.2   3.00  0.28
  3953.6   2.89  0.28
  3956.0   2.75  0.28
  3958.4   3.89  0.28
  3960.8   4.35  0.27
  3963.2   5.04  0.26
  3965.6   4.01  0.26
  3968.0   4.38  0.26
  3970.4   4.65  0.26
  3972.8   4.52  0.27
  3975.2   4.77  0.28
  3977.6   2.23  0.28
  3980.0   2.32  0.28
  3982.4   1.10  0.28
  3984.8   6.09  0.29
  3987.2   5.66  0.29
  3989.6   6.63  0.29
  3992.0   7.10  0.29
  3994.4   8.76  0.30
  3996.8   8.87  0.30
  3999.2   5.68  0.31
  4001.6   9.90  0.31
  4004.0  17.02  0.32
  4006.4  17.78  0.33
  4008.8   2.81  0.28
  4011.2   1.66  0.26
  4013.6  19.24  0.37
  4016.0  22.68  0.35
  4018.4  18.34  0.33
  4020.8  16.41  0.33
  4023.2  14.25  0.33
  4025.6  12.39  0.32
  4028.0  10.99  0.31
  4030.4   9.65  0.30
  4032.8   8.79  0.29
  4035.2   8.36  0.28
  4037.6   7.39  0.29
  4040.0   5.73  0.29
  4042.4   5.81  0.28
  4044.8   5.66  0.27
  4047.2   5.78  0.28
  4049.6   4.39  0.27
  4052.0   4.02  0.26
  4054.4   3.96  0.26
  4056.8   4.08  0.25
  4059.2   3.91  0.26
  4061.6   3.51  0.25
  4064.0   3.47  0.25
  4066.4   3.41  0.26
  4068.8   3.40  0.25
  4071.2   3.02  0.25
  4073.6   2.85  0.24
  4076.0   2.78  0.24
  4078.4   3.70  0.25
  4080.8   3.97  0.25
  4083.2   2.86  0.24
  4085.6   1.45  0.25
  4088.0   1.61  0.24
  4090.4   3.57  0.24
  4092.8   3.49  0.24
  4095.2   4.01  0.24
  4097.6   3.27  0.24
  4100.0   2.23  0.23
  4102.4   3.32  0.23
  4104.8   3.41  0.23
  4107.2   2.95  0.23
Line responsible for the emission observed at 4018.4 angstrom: Lyman alpha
